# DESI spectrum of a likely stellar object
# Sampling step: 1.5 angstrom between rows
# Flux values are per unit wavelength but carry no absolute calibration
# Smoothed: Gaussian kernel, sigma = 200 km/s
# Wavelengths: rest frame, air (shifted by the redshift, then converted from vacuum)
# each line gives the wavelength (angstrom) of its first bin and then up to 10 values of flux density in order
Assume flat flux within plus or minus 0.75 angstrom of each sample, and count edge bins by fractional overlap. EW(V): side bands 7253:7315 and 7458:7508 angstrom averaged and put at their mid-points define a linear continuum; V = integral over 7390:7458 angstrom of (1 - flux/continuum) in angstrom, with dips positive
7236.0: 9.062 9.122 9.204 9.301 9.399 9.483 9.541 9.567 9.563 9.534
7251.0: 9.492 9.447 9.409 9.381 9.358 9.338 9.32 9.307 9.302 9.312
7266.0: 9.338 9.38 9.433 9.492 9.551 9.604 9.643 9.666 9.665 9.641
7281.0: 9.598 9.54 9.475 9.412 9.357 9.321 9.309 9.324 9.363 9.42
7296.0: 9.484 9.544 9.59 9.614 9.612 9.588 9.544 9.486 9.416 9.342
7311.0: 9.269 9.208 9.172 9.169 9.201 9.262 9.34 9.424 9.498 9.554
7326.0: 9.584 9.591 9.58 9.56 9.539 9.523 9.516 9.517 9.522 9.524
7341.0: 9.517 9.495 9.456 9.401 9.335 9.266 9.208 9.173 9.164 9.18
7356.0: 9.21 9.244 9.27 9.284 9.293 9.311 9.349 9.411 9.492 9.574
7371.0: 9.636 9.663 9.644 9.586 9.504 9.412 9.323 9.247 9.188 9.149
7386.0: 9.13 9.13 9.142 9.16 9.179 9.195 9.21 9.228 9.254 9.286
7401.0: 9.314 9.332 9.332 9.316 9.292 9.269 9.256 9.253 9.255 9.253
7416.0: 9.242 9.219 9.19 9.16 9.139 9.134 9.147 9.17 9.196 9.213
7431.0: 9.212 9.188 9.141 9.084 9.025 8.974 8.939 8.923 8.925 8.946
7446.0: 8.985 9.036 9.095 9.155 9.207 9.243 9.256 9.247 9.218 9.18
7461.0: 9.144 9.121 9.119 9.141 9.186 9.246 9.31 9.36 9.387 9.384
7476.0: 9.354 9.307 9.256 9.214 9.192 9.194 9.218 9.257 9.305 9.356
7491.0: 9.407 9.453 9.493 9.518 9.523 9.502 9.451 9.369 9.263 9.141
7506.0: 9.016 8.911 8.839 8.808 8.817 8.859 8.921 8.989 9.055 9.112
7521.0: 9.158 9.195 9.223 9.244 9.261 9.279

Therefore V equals 1.1 angstrom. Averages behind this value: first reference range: 9.44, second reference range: 9.28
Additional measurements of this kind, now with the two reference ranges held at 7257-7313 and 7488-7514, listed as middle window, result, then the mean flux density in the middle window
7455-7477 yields 0.04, 9.24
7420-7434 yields 0.20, 9.17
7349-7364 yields 0.23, 9.23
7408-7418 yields 0.07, 9.25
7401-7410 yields 0.02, 9.3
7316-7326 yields 0.03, 9.39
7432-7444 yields 0.35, 9.02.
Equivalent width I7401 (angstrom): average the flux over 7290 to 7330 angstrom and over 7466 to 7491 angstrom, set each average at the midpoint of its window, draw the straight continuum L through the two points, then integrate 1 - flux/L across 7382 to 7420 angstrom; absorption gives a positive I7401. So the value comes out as 0.5 angstrom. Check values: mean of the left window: 9.43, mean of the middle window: 9.23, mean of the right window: 9.29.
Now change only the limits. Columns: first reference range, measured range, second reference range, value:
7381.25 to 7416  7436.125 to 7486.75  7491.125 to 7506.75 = 0.8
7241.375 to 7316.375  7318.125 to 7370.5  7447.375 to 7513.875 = -0.2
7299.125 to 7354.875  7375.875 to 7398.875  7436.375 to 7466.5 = 0.1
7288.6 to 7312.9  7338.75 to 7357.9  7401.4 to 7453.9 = 0.0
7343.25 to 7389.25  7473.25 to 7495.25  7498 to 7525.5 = -0.4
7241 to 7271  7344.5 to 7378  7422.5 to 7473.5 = -0.4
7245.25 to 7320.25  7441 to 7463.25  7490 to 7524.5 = 0.3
